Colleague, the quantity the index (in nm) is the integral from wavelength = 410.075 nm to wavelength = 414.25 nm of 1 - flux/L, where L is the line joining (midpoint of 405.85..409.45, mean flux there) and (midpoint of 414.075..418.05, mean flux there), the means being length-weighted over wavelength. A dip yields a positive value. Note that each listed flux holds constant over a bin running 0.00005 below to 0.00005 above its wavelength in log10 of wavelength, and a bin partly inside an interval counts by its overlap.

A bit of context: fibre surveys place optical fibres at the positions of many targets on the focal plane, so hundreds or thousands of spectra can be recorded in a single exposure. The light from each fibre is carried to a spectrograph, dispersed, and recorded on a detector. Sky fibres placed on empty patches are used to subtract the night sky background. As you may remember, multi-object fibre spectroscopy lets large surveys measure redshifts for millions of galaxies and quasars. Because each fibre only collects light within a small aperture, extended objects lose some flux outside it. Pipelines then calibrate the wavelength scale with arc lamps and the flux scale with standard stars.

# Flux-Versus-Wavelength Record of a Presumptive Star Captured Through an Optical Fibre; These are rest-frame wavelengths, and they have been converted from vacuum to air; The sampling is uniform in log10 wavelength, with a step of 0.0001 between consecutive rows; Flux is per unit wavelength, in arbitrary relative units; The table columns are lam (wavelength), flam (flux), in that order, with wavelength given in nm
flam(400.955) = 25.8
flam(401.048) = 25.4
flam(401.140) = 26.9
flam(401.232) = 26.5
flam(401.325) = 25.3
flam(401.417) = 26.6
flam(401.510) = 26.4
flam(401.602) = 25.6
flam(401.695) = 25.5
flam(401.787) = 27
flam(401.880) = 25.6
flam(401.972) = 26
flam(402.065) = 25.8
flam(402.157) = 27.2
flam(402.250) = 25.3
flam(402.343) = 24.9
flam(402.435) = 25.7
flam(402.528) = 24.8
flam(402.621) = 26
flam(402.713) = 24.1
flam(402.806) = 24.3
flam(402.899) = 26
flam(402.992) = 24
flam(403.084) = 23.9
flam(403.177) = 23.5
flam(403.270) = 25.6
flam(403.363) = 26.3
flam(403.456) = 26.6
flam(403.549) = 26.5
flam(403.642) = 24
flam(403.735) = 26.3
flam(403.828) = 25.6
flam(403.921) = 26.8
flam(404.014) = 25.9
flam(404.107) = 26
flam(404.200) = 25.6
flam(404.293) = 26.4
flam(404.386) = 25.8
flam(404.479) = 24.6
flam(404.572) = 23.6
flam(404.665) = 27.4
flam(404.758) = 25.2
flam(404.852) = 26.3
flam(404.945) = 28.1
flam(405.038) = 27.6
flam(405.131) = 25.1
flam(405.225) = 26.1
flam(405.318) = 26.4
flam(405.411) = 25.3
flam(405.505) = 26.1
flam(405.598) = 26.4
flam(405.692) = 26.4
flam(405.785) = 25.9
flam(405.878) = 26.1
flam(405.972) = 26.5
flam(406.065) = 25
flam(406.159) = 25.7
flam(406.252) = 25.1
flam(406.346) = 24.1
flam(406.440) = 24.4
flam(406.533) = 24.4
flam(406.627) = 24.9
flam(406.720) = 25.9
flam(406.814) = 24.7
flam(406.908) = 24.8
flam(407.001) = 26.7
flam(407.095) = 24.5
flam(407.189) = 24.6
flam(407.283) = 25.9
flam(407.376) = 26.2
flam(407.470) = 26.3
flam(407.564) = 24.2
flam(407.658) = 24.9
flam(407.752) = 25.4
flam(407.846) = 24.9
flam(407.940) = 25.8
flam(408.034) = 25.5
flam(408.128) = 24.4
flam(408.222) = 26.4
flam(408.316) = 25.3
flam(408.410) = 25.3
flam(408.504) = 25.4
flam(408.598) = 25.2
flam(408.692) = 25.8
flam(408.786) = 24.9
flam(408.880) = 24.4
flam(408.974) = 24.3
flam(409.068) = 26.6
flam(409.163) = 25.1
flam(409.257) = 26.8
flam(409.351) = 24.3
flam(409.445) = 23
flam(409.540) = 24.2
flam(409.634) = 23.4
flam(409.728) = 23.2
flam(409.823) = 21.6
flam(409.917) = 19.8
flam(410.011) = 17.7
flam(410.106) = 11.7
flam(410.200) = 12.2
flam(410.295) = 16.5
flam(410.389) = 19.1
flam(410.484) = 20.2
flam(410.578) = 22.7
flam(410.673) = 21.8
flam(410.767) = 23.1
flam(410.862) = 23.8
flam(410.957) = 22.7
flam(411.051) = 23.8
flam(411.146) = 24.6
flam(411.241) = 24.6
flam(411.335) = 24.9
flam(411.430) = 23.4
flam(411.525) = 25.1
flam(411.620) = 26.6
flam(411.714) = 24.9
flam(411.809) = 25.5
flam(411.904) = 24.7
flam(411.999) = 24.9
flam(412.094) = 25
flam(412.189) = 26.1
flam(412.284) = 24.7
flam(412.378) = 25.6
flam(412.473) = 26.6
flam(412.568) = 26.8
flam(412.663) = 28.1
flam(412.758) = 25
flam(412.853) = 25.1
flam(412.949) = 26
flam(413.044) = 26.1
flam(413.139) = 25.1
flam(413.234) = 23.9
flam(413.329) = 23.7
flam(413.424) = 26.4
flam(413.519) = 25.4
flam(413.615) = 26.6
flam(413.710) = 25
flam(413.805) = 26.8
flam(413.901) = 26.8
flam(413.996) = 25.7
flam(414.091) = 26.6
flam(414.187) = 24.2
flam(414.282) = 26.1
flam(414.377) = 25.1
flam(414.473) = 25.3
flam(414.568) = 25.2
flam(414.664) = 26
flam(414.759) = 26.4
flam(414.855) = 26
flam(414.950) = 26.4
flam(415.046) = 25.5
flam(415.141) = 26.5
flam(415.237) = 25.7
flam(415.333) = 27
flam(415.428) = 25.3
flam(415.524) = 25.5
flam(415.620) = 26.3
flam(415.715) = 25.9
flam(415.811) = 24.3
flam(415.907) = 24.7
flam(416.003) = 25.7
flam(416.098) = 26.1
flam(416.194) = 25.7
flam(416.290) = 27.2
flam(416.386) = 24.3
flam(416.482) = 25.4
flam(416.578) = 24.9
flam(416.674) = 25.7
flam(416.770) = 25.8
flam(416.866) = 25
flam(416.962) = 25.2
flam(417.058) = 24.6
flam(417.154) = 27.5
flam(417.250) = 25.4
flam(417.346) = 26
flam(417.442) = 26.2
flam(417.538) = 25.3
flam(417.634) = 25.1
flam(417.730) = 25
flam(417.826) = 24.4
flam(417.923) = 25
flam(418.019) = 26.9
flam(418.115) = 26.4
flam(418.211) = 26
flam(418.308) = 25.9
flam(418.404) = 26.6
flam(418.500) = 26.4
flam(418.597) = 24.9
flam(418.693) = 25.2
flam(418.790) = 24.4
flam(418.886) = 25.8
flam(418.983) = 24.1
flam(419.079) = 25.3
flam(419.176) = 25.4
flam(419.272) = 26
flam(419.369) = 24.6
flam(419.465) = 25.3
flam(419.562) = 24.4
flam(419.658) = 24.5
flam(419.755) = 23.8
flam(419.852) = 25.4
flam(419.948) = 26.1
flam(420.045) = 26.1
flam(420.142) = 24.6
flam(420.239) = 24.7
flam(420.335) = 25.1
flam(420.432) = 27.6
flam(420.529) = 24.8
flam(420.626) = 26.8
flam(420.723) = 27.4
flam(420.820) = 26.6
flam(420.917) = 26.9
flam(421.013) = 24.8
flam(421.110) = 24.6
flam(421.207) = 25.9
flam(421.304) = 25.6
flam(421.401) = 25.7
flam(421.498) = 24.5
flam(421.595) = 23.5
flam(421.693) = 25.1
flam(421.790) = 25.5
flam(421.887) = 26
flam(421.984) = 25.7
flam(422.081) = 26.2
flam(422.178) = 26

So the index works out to 0.22 nm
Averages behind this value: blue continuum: 25.2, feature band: 24.1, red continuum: 25.6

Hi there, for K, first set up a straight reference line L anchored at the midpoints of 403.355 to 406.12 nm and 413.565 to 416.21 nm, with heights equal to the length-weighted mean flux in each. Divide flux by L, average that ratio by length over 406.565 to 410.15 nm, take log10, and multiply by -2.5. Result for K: 0.07 mag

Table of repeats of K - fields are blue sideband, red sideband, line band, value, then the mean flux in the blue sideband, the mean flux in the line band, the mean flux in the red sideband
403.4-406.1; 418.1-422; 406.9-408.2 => 0.02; 26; 25.3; 25.5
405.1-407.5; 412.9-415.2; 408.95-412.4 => 0.12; 25.5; 22.9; 25.7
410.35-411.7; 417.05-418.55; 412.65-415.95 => -0.05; 23.4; 25.7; 25.8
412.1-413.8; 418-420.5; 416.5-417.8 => 0.00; 25.7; 25.5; 25.4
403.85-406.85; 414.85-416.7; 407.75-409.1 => 0.02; 25.7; 25.3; 25.7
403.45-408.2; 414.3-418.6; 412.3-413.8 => 0.00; 25.6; 25.7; 25.7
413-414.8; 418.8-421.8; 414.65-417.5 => -0.01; 25.6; 25.7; 25.4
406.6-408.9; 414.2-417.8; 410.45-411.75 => 0.07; 25.3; 23.8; 25.6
